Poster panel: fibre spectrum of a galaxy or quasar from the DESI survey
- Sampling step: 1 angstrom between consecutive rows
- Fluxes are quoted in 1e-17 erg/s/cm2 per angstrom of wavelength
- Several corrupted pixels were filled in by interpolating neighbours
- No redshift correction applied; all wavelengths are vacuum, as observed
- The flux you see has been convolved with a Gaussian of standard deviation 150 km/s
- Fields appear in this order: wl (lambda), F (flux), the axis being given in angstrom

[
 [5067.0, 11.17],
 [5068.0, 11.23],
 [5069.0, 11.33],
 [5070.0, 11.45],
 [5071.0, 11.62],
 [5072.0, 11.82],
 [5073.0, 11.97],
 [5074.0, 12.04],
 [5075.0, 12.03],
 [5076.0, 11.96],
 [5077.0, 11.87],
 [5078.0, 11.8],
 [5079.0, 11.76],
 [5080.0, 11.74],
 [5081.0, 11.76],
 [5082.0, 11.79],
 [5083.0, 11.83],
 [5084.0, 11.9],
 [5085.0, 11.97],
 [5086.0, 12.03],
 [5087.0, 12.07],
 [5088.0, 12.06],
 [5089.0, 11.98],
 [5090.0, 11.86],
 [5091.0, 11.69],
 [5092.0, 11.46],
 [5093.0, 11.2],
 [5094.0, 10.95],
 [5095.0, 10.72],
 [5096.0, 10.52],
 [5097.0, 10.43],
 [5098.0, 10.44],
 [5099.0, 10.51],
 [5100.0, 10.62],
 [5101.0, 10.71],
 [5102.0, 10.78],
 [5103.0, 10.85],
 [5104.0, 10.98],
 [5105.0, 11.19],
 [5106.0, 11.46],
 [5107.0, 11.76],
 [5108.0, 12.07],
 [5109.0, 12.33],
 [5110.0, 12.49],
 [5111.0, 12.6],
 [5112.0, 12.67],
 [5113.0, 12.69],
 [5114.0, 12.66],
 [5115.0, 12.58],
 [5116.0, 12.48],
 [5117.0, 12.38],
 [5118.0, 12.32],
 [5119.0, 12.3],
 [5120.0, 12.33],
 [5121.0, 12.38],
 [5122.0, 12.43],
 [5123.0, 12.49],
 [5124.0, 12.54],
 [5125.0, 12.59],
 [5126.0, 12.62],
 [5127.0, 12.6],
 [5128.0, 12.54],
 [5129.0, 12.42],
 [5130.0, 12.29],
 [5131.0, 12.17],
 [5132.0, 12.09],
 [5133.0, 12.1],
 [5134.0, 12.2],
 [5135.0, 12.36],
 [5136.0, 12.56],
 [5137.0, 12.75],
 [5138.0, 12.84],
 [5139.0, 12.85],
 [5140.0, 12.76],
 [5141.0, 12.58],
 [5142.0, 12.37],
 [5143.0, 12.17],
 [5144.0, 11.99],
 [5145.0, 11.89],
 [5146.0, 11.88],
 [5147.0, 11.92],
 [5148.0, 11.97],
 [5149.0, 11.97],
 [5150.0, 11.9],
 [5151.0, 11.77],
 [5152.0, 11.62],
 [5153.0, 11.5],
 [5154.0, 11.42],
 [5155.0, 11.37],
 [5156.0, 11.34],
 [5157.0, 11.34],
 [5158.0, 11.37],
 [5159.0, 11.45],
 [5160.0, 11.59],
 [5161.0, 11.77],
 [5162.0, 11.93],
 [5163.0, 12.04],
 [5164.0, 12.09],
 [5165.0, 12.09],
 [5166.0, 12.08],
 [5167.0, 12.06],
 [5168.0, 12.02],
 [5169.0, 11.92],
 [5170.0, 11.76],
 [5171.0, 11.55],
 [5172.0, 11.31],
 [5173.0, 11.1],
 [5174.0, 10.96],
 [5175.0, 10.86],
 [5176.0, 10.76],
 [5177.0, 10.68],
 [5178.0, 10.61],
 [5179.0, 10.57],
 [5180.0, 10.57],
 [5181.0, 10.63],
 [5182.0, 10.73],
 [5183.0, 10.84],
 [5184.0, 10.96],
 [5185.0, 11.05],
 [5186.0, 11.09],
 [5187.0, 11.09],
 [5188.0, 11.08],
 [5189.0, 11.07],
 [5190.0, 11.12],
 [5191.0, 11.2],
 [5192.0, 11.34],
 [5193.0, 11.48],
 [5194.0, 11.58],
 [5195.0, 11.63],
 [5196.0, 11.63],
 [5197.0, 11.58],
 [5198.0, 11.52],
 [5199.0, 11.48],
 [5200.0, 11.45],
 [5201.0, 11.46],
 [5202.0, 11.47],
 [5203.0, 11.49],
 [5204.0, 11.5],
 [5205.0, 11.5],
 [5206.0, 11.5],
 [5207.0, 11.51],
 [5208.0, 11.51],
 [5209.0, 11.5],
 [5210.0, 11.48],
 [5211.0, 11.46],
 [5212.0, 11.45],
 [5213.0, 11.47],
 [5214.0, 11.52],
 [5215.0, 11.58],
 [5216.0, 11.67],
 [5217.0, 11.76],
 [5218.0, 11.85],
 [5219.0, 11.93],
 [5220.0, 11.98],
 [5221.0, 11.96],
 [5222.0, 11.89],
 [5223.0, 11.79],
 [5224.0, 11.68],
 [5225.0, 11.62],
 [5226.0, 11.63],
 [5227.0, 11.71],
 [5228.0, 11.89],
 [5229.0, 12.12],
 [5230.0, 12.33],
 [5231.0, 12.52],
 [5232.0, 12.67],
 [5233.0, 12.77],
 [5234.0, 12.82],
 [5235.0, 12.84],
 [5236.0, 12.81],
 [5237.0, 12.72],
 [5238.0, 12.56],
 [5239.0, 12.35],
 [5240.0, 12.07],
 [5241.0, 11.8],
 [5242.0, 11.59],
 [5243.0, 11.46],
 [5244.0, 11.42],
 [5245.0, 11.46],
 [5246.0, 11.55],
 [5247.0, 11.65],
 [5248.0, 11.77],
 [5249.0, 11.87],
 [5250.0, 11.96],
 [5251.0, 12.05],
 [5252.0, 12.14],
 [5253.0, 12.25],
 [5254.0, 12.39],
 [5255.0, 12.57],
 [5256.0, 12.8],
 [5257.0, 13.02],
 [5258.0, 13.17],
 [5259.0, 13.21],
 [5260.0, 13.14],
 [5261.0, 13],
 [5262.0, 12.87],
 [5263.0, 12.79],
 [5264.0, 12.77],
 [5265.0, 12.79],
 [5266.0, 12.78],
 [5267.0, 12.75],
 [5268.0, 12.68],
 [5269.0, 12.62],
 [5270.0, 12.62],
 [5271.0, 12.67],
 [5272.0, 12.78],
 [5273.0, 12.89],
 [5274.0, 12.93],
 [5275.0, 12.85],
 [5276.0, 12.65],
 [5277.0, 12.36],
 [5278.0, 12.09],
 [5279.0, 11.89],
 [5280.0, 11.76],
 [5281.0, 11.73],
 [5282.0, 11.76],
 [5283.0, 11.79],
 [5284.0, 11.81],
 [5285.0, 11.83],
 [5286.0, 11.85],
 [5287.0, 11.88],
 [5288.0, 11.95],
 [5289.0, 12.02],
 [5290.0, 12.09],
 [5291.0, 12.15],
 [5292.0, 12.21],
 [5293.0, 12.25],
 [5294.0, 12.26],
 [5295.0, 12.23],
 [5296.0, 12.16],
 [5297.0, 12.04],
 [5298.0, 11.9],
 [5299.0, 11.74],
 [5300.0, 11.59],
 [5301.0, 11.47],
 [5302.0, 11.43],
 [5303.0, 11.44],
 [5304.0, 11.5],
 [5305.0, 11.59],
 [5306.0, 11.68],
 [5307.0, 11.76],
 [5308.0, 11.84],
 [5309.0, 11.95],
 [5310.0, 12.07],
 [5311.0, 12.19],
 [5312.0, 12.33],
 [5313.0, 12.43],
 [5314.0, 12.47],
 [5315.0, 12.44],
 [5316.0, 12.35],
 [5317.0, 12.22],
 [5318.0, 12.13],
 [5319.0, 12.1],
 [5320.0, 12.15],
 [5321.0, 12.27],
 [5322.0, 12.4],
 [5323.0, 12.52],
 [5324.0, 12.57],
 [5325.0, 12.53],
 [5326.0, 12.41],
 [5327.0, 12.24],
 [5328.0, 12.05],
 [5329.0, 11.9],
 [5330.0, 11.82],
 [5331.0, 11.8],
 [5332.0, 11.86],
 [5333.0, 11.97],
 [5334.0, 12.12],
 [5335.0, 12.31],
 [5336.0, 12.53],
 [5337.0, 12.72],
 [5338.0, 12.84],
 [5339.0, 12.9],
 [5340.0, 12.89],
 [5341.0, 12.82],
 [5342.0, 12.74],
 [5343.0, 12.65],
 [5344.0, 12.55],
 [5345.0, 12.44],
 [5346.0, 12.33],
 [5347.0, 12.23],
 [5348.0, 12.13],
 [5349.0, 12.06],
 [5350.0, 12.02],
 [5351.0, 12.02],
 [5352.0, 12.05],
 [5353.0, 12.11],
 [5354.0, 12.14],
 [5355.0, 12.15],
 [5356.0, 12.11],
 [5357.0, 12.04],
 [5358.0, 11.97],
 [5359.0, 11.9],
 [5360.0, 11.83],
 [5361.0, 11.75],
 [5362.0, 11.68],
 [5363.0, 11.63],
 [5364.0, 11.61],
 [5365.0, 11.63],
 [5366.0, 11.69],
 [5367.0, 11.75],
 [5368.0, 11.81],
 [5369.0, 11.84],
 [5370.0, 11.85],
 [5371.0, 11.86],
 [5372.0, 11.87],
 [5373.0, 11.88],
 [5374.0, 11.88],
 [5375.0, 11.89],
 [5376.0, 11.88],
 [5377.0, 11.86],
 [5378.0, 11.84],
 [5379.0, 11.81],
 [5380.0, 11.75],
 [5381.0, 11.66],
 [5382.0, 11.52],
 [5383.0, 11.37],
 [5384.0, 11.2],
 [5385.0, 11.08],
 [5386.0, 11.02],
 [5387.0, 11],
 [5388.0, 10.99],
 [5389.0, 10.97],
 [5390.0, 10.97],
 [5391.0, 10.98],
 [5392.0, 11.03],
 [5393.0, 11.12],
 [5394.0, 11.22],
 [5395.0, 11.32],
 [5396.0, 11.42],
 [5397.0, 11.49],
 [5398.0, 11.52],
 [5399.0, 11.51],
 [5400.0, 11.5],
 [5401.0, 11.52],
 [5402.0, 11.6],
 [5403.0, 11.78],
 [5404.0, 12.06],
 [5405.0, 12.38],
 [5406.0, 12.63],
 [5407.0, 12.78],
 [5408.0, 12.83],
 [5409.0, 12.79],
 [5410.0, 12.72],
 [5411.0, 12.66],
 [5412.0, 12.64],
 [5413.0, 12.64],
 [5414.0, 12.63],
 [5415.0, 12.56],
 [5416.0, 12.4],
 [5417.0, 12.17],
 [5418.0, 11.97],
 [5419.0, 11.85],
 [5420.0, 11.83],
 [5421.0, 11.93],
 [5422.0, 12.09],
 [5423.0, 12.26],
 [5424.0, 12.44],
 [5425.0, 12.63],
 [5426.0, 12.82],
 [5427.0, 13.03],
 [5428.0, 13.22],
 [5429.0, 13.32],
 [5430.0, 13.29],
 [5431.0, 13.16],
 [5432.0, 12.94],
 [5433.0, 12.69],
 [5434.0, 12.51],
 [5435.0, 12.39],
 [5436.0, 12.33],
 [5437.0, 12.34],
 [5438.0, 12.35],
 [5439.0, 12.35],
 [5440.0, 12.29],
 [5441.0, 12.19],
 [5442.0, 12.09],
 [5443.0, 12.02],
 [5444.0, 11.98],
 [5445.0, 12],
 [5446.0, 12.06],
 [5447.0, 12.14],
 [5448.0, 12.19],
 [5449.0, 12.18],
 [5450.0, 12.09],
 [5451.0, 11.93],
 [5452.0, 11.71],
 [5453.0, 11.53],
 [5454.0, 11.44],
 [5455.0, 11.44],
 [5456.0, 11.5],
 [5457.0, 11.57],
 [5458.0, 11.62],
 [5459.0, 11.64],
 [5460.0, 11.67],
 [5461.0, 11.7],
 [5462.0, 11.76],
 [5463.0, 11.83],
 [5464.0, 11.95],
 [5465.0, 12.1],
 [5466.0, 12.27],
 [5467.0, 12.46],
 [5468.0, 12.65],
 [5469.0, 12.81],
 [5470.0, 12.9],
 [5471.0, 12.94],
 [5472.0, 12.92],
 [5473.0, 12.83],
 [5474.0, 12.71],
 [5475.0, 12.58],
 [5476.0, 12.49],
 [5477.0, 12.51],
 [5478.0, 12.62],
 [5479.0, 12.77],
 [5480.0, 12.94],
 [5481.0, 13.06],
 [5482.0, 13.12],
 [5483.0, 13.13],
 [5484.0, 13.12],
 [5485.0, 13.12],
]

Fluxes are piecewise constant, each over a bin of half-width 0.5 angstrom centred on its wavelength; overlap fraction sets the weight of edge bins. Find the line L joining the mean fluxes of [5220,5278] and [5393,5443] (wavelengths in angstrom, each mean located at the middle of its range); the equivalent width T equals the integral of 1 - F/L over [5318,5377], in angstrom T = 0.9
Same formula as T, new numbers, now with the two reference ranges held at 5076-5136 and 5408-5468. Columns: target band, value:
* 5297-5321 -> 0.30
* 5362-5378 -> 0.50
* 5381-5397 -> 1.34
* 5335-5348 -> -0.50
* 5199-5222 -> 0.77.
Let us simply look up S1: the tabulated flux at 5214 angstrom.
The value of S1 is 11.52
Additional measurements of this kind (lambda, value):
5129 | 12.42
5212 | 11.45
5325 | 12.53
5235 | 12.84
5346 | 12.33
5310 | 12.07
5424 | 12.44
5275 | 12.85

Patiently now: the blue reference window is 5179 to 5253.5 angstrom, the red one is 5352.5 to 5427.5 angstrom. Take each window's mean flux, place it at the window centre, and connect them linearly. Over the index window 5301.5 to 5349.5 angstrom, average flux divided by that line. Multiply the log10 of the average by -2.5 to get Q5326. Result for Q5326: -0.04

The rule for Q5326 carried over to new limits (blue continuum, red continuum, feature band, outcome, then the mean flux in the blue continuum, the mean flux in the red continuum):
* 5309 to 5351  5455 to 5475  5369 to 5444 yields 0.02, 12.3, 12.2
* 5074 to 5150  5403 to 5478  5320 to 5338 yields 0.00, 12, 12.3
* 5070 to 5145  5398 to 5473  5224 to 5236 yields -0.02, 12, 12.3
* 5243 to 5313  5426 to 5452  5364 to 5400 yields 0.08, 12.2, 12.4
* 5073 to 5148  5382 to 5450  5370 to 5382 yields 0.02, 12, 12.1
